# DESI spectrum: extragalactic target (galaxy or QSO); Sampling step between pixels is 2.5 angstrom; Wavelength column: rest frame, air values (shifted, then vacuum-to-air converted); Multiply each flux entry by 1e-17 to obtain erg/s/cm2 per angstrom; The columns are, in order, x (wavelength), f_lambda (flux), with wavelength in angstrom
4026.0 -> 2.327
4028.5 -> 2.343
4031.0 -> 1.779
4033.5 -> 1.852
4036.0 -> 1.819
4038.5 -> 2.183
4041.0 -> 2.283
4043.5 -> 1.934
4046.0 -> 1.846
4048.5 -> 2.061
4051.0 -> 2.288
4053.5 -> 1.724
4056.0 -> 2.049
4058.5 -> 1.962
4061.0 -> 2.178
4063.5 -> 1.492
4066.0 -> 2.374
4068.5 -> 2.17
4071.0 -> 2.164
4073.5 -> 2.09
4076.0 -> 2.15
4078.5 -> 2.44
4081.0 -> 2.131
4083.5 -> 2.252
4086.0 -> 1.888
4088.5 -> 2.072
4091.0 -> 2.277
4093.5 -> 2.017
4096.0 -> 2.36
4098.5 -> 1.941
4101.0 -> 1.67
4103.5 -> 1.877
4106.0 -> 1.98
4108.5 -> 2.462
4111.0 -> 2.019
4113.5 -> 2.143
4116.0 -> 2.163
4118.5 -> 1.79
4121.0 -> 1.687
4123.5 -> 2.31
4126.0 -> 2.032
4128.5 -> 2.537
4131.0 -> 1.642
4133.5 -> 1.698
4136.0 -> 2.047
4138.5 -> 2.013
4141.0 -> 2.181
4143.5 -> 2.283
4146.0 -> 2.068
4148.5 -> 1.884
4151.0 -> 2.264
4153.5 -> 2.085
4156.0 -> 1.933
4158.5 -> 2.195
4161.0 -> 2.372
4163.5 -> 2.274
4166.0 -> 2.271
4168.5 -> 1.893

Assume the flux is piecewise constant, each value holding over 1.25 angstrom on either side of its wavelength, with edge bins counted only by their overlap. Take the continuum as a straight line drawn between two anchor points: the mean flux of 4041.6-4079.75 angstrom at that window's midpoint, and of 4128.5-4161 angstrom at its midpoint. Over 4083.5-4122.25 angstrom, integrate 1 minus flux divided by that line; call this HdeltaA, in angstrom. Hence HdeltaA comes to 0.58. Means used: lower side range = 2.07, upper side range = 2.06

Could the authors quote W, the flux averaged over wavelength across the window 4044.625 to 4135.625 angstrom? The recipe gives 2.05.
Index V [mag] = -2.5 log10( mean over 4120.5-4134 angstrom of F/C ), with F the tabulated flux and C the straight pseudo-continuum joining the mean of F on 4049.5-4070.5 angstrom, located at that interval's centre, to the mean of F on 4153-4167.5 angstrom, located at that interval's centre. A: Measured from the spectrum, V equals 0.06 mag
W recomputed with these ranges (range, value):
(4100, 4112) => 2.01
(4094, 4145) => 2.04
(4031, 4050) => 1.99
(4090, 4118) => 2.07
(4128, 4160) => 2.06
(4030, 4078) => 2.03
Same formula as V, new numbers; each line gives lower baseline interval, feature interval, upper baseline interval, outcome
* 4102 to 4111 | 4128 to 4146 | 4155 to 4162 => 0.049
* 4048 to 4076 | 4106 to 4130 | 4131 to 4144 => -0.056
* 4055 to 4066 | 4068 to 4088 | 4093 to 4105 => -0.099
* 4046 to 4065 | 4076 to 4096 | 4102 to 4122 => -0.092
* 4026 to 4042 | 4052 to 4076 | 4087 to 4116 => 0.019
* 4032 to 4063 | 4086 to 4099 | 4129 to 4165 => -0.045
